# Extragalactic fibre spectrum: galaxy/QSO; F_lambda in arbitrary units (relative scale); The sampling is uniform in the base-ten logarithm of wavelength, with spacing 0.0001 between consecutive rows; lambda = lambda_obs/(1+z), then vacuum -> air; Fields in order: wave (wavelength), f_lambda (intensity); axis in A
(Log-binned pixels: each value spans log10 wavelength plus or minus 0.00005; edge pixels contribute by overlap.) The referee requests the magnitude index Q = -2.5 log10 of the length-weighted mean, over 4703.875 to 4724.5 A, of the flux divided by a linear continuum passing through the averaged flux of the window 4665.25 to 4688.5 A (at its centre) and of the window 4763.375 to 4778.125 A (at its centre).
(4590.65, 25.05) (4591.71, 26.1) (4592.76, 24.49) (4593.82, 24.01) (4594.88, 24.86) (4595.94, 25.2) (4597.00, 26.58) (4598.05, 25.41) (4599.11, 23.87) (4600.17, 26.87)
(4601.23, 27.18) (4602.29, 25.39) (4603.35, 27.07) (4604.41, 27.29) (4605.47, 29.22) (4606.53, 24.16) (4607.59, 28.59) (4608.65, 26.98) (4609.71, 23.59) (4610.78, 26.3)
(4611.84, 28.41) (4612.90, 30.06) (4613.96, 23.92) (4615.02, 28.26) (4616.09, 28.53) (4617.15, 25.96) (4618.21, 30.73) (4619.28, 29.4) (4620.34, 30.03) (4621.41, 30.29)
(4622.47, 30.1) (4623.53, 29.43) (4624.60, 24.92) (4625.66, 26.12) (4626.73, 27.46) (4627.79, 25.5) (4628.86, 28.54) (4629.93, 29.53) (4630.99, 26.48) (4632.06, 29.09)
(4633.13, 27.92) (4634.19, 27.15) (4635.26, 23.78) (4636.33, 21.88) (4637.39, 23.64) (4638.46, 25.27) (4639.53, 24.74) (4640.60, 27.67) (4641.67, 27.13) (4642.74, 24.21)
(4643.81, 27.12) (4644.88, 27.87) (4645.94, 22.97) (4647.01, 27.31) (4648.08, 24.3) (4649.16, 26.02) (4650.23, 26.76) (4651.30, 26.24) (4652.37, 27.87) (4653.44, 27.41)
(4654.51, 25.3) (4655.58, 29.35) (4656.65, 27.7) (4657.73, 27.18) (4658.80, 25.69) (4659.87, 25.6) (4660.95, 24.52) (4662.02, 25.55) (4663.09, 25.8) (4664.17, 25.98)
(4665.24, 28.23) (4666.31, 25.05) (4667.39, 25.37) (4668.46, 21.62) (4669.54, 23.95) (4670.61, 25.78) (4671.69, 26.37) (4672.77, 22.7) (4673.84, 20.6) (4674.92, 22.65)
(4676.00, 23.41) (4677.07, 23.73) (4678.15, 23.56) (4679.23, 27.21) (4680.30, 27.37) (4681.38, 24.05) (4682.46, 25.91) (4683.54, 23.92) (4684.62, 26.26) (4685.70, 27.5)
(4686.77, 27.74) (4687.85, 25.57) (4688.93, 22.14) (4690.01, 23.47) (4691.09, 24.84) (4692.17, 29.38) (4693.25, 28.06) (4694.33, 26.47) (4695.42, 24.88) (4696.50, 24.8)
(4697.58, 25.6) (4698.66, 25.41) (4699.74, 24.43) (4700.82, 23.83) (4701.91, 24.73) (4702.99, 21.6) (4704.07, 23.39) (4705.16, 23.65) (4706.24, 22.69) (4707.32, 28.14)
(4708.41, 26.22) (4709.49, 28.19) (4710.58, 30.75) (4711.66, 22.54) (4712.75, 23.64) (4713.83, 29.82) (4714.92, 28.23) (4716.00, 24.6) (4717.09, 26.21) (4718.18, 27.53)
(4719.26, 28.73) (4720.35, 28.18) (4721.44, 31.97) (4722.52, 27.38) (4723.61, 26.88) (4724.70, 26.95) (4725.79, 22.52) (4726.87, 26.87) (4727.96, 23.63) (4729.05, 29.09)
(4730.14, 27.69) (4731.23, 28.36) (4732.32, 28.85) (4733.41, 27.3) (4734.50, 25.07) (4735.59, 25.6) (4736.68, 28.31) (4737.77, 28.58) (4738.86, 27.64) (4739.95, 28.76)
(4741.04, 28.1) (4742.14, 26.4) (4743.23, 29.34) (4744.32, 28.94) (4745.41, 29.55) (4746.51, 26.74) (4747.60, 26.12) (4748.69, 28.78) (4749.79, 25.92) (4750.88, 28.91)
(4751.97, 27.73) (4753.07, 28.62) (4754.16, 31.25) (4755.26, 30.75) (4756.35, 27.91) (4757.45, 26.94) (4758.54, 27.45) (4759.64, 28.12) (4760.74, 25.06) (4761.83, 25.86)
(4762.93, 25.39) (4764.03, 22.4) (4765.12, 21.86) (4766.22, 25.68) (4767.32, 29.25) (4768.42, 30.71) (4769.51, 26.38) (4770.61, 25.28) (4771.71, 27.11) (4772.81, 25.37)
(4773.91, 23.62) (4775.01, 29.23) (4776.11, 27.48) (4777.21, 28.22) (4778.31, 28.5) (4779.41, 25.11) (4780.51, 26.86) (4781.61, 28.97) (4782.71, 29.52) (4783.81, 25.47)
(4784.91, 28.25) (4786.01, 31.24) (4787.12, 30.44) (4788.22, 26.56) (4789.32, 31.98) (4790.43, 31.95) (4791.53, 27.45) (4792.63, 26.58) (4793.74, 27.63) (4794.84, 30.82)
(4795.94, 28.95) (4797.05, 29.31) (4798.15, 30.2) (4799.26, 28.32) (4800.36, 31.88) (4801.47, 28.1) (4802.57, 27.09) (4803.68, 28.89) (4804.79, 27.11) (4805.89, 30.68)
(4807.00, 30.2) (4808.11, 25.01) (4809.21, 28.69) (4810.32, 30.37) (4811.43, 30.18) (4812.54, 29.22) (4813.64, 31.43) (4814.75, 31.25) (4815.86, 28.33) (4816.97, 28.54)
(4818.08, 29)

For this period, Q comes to -0.06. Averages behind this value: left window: 24.8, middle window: 26.8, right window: 26.4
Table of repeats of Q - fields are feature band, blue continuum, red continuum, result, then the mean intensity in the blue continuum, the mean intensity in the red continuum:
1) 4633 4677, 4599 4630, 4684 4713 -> 0.04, 27.5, 25.4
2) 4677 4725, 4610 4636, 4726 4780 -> 0.06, 27.7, 27.2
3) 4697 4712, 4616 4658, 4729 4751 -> 0.10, 27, 27.8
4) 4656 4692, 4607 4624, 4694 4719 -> 0.06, 28.1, 25.6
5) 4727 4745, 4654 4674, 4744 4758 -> 0.01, 25.5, 28.3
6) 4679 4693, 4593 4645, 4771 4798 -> 0.06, 26.8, 28.2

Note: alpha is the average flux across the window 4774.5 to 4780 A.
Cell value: 27.7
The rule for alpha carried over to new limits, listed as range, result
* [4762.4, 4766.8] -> 23.9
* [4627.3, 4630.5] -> 27.9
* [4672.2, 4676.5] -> 22.3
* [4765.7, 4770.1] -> 28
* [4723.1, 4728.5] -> 25.4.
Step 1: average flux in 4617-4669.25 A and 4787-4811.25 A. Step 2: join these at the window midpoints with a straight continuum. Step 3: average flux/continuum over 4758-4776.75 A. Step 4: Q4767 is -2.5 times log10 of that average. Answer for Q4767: 0.090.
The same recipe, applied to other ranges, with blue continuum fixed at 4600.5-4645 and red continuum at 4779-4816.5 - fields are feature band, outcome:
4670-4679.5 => 0.157 mag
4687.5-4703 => 0.112 mag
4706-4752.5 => 0.035 mag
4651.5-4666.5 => 0.036 mag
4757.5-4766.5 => 0.131 mag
